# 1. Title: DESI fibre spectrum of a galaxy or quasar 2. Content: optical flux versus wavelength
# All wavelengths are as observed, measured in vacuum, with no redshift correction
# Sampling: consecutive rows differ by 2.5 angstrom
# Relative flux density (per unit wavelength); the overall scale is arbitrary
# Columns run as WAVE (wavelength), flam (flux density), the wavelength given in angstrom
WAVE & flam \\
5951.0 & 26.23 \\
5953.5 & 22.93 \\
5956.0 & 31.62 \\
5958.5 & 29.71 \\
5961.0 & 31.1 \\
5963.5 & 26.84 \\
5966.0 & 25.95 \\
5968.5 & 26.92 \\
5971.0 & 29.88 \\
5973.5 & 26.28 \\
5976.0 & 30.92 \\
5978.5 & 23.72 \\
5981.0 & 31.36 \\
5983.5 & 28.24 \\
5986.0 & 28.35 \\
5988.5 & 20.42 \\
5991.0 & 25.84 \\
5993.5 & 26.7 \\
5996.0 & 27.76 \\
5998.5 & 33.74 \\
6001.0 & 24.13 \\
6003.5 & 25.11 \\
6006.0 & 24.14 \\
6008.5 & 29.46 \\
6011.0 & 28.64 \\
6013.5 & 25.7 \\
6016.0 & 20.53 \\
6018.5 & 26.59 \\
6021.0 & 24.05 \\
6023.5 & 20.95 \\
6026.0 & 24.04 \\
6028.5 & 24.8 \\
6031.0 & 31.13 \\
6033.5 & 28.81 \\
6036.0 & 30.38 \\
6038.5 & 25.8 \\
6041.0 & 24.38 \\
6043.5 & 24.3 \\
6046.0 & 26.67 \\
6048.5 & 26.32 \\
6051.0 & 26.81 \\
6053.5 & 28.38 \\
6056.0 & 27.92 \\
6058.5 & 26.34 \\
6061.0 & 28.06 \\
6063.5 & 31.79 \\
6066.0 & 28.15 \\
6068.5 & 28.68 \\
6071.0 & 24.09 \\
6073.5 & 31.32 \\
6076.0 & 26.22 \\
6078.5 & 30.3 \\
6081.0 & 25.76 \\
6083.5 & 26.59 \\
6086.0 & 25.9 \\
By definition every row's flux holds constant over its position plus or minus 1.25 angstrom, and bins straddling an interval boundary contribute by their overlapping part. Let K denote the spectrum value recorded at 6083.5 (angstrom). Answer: 26.59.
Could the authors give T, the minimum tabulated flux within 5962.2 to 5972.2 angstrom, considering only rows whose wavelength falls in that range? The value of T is 25.95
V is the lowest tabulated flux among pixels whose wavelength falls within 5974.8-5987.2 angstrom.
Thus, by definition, 23.72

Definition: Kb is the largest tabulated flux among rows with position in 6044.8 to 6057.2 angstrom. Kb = 28.38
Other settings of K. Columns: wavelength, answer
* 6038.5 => 25.8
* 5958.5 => 29.71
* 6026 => 24.04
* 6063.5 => 31.79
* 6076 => 26.22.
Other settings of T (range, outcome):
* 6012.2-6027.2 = 20.53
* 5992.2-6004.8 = 24.13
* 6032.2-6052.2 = 24.3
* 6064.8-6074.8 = 24.09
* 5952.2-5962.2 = 22.93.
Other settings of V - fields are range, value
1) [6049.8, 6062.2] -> 26.34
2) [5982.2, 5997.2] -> 20.42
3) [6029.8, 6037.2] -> 28.81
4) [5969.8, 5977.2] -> 26.28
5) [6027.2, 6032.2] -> 24.8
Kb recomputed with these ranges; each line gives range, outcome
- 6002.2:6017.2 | 29.46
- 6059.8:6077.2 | 31.79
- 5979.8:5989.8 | 31.36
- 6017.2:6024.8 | 26.59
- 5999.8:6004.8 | 25.11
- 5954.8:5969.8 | 31.62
